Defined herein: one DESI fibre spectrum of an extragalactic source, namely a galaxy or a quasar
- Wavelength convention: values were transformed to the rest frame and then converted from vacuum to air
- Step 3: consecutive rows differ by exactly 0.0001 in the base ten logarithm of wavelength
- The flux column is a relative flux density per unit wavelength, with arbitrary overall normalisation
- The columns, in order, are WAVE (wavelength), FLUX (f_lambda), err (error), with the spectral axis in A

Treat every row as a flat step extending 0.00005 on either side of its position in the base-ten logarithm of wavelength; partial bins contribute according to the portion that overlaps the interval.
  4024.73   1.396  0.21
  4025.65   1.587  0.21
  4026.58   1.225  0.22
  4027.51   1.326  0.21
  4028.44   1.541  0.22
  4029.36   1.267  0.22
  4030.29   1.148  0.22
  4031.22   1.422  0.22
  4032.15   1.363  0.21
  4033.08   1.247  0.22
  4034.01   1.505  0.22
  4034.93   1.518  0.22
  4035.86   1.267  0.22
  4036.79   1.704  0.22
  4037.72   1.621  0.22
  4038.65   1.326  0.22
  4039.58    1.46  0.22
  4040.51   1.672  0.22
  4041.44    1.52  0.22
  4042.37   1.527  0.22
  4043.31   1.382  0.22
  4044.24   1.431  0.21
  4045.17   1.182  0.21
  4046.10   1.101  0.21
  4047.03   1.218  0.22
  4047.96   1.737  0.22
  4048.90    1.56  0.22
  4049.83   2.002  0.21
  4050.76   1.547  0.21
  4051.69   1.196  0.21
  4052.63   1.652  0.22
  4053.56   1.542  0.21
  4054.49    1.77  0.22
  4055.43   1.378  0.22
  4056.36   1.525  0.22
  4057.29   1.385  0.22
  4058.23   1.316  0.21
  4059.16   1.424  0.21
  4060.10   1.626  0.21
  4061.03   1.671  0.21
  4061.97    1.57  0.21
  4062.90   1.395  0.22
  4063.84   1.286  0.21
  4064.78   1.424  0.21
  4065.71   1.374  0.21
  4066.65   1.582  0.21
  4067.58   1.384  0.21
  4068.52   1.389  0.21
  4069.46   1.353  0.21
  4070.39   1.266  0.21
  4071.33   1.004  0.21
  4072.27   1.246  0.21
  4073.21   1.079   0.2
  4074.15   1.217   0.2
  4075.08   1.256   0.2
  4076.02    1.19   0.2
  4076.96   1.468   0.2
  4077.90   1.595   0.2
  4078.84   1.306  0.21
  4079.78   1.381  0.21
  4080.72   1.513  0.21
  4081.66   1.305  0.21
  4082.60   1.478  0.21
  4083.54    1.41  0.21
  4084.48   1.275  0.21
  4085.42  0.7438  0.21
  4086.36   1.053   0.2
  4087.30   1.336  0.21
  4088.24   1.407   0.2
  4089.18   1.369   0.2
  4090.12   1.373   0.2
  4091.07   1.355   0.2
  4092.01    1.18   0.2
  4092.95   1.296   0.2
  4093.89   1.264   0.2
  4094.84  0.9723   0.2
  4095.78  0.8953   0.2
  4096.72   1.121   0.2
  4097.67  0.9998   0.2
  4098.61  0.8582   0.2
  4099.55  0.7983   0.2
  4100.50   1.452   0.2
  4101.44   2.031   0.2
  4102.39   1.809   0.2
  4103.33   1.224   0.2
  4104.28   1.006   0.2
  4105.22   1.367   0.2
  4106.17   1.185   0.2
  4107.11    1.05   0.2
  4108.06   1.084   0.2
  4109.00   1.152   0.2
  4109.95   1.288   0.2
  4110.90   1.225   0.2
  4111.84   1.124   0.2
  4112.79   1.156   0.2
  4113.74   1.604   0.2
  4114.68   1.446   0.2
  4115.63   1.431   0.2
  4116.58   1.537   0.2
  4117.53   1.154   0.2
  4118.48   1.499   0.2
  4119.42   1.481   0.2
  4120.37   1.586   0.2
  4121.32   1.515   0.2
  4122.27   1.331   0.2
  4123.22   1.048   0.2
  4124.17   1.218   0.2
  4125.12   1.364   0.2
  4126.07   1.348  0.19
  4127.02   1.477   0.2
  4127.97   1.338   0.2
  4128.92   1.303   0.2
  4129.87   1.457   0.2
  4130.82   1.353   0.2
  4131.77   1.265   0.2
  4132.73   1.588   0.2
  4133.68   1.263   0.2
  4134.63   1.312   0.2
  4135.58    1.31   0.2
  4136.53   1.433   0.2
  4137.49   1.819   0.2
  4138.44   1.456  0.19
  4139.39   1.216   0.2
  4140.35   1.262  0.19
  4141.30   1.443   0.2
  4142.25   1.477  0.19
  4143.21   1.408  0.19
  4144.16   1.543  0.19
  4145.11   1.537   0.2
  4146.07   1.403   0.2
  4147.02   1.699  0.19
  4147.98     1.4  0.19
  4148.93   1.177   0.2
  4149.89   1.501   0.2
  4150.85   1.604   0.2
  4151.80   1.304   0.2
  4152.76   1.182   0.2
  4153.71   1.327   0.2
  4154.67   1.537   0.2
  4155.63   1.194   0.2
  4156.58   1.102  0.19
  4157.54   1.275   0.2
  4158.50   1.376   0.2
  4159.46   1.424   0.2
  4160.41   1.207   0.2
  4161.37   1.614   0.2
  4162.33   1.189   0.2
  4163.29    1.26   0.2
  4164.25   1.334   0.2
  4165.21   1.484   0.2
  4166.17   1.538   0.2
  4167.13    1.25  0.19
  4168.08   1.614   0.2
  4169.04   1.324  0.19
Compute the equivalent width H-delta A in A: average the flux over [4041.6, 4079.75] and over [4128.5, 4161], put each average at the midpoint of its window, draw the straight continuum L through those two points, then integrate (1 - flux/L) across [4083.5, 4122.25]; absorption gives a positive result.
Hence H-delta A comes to 3.6 A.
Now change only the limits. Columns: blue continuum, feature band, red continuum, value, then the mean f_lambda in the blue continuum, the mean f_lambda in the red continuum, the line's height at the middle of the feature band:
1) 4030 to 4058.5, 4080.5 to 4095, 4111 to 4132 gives 1.4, 1.46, 1.36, 1.41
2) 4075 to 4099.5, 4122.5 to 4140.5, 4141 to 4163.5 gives -0.3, 1.24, 1.38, 1.34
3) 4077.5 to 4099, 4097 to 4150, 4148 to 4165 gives -2.6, 1.24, 1.33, 1.29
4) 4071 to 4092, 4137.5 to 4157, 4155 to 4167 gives -1.1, 1.29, 1.33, 1.33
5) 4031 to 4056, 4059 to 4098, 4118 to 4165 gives 3.7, 1.48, 1.38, 1.44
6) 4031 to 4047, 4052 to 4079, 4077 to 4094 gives -0.8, 1.42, 1.32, 1.36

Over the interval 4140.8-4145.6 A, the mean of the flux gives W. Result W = 1.48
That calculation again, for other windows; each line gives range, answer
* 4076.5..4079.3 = 1.46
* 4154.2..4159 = 1.3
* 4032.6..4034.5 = 1.38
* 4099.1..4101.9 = 1.43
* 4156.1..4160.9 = 1.28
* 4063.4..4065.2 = 1.35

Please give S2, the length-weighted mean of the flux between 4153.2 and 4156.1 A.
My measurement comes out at 1.35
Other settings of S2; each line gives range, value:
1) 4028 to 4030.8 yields 1.32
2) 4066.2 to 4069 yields 1.45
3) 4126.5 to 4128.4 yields 1.41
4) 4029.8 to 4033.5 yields 1.29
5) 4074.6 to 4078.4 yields 1.38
